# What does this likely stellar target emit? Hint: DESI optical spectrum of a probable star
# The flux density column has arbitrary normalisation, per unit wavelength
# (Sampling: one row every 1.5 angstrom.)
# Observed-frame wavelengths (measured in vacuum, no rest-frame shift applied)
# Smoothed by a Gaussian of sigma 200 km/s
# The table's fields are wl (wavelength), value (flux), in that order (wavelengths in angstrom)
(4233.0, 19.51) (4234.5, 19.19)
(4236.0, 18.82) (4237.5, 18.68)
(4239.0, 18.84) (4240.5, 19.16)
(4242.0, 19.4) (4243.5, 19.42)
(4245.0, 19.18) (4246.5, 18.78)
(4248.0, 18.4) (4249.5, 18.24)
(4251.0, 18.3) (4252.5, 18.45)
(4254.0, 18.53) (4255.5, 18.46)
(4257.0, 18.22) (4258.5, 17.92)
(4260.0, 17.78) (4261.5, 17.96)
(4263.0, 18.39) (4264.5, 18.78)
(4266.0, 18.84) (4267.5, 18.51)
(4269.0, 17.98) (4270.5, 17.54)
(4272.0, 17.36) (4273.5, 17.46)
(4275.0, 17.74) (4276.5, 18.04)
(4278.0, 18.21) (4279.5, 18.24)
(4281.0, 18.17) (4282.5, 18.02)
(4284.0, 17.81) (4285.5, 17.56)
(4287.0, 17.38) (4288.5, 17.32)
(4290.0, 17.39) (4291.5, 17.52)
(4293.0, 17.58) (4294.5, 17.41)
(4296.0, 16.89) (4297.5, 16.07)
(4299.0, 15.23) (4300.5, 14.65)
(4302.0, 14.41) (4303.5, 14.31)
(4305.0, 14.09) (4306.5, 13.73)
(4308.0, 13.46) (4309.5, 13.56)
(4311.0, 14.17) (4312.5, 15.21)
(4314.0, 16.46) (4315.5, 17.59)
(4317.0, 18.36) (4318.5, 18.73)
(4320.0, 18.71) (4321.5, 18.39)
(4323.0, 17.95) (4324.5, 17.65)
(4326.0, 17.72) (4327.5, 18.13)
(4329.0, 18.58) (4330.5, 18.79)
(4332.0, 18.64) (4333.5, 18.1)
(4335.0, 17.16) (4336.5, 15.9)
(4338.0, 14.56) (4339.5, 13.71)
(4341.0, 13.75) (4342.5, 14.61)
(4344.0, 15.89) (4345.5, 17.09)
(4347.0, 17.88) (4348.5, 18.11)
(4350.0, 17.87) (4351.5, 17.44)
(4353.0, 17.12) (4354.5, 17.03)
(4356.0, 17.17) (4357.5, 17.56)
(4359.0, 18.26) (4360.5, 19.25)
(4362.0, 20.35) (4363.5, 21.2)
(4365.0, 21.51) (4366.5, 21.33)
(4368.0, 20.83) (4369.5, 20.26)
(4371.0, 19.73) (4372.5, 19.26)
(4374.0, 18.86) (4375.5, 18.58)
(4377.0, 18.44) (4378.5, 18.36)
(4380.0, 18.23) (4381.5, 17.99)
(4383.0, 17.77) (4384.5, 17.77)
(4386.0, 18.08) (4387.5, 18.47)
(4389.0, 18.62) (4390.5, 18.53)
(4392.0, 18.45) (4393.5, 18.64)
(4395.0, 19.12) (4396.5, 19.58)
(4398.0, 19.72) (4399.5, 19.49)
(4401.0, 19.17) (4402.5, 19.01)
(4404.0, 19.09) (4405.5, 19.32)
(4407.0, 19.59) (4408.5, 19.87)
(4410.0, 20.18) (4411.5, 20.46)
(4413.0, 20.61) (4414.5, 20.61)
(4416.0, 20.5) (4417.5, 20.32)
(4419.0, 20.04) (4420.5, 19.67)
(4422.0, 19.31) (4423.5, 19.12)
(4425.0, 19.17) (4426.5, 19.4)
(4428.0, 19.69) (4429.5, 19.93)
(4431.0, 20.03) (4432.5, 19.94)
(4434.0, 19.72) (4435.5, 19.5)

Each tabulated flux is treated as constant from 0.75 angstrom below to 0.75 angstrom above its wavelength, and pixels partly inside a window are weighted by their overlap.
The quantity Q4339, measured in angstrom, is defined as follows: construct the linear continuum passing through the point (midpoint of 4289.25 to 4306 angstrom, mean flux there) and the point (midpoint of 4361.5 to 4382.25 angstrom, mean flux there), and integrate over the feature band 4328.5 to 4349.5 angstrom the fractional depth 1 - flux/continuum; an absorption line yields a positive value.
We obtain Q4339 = 1.6 angstrom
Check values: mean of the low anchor 15.9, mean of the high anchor 19.6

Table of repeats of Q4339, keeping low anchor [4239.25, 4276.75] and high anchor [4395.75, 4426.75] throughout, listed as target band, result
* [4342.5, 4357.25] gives 1.6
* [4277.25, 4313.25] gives 4.8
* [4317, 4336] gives 0.8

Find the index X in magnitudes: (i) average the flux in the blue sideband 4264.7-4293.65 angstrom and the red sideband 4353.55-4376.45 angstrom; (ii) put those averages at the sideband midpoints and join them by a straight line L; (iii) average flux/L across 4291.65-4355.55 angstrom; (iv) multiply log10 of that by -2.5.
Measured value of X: 0.13 mag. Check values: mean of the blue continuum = 17.8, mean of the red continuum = 19.4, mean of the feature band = 16.5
